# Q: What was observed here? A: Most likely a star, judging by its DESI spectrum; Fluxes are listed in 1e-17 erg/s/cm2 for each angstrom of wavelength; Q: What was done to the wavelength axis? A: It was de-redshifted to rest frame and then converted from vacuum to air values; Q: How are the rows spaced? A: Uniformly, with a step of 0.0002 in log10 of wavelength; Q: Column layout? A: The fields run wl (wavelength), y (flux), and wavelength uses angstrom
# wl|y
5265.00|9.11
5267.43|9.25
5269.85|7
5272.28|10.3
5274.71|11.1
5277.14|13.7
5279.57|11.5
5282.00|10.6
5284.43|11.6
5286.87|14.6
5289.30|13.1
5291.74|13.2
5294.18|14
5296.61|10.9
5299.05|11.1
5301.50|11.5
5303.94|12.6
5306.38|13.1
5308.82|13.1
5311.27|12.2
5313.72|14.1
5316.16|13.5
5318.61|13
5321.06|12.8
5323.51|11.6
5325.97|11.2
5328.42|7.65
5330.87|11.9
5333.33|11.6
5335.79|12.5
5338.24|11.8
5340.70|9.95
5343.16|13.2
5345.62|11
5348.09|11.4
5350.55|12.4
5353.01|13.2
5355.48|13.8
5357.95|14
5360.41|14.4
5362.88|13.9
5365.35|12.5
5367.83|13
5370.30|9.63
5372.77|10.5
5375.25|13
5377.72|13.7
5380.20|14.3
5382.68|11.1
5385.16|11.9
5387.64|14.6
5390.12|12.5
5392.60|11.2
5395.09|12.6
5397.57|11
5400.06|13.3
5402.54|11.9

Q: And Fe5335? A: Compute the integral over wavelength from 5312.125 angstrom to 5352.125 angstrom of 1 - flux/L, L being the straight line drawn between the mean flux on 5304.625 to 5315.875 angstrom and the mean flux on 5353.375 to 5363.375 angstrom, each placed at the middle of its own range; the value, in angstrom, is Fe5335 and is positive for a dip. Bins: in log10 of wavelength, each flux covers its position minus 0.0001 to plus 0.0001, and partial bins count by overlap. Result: 4.9 angstrom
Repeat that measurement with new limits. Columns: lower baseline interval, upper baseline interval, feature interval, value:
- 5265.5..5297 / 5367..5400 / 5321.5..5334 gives 1.1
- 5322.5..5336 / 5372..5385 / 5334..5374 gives -2.0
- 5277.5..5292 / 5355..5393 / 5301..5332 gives 0.9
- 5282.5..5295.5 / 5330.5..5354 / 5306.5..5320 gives -0.6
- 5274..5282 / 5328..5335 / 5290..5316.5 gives -2.9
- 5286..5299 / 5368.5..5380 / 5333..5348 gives 0.9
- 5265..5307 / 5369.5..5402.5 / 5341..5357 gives -0.5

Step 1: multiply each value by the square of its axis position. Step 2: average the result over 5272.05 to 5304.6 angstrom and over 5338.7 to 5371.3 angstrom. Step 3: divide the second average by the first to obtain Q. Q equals 1.05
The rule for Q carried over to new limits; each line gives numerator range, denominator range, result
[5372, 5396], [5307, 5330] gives 1.06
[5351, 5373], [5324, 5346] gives 1.16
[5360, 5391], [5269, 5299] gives 1.11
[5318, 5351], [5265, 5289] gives 1.07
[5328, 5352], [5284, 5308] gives 0.93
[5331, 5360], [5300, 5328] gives 1.00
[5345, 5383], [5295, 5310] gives 1.07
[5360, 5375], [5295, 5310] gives 1.04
